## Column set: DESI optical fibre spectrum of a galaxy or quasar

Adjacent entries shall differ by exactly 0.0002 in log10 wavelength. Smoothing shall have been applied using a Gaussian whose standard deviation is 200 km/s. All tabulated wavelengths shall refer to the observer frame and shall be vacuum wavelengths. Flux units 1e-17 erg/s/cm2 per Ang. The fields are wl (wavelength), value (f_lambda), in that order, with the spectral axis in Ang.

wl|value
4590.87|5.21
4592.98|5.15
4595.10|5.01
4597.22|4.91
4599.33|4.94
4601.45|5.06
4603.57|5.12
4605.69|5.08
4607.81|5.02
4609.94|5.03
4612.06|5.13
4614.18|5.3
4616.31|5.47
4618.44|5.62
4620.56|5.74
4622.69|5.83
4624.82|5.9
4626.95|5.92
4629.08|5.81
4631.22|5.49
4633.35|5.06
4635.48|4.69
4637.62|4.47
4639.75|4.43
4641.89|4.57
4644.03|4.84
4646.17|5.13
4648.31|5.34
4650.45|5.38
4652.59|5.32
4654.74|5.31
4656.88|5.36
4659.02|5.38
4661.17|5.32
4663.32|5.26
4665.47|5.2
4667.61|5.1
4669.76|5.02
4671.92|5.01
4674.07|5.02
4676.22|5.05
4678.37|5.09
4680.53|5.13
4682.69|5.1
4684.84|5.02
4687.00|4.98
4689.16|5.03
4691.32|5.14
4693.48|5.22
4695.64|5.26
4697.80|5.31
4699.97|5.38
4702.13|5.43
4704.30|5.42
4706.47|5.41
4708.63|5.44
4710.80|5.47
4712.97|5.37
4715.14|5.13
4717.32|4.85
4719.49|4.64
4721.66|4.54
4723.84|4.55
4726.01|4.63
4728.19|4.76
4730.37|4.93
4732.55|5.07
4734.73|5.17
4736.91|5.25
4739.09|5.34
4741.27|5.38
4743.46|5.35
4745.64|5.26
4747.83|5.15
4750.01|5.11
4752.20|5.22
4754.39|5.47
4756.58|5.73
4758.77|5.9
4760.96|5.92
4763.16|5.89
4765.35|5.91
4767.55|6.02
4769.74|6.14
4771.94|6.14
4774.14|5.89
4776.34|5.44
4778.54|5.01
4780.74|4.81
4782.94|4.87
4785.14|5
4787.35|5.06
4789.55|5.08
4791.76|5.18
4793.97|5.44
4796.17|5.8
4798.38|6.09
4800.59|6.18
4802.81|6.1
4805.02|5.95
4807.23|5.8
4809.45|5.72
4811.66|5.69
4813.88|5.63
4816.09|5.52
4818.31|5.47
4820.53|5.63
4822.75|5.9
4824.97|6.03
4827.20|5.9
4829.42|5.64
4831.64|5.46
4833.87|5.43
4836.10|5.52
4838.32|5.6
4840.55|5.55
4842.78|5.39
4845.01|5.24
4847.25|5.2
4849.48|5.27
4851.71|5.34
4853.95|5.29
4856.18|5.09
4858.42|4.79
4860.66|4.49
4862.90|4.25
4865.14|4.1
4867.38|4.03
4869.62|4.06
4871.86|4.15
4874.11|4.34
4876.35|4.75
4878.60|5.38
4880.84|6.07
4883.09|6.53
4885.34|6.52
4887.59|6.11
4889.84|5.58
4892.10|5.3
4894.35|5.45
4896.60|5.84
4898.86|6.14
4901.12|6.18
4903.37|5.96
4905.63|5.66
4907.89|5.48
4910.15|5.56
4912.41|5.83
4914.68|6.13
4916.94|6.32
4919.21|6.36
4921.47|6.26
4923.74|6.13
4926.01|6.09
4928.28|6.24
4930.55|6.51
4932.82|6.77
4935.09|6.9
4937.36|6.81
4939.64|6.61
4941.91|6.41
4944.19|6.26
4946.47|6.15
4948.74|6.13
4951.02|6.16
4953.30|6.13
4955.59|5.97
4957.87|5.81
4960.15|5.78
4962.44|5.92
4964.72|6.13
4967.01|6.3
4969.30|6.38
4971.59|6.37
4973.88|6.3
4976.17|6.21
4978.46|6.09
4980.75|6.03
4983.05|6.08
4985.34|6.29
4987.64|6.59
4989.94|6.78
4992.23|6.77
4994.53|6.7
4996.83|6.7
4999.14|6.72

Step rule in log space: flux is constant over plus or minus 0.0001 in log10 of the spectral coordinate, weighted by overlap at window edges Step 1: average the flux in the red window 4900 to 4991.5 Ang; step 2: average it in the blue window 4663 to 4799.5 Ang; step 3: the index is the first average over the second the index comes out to 1.18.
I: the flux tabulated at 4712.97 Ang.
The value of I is 5.37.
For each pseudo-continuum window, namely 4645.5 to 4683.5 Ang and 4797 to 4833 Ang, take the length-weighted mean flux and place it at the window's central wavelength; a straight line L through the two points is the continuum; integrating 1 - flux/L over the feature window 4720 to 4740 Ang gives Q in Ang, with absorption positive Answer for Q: 2.0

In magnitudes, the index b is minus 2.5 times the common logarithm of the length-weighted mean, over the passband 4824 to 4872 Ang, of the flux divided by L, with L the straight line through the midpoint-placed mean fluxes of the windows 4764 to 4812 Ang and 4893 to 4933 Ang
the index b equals 0.14 mag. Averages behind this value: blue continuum 5.61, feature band 5.1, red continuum 6.03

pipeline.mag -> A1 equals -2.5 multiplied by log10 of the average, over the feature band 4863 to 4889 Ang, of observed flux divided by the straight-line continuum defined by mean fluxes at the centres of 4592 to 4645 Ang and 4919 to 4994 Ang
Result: 0.19 mag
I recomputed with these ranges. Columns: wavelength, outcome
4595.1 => 5.01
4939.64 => 6.61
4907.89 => 5.48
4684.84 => 5.02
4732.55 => 5.07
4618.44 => 5.62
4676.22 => 5.05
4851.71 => 5.34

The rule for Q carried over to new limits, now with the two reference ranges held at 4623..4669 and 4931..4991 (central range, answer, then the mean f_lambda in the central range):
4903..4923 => 0.5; 5.95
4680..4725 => 2.3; 5.13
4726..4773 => 0.9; 5.46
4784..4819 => 0.8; 5.61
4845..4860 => 1.9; 5.15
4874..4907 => 1.5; 5.76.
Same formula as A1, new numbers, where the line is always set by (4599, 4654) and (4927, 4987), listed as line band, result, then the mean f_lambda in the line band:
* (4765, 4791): 0.05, 5.43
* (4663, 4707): 0.05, 5.17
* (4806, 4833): 0.02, 5.7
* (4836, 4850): 0.10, 5.39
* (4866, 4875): 0.40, 4.14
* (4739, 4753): 0.07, 5.25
